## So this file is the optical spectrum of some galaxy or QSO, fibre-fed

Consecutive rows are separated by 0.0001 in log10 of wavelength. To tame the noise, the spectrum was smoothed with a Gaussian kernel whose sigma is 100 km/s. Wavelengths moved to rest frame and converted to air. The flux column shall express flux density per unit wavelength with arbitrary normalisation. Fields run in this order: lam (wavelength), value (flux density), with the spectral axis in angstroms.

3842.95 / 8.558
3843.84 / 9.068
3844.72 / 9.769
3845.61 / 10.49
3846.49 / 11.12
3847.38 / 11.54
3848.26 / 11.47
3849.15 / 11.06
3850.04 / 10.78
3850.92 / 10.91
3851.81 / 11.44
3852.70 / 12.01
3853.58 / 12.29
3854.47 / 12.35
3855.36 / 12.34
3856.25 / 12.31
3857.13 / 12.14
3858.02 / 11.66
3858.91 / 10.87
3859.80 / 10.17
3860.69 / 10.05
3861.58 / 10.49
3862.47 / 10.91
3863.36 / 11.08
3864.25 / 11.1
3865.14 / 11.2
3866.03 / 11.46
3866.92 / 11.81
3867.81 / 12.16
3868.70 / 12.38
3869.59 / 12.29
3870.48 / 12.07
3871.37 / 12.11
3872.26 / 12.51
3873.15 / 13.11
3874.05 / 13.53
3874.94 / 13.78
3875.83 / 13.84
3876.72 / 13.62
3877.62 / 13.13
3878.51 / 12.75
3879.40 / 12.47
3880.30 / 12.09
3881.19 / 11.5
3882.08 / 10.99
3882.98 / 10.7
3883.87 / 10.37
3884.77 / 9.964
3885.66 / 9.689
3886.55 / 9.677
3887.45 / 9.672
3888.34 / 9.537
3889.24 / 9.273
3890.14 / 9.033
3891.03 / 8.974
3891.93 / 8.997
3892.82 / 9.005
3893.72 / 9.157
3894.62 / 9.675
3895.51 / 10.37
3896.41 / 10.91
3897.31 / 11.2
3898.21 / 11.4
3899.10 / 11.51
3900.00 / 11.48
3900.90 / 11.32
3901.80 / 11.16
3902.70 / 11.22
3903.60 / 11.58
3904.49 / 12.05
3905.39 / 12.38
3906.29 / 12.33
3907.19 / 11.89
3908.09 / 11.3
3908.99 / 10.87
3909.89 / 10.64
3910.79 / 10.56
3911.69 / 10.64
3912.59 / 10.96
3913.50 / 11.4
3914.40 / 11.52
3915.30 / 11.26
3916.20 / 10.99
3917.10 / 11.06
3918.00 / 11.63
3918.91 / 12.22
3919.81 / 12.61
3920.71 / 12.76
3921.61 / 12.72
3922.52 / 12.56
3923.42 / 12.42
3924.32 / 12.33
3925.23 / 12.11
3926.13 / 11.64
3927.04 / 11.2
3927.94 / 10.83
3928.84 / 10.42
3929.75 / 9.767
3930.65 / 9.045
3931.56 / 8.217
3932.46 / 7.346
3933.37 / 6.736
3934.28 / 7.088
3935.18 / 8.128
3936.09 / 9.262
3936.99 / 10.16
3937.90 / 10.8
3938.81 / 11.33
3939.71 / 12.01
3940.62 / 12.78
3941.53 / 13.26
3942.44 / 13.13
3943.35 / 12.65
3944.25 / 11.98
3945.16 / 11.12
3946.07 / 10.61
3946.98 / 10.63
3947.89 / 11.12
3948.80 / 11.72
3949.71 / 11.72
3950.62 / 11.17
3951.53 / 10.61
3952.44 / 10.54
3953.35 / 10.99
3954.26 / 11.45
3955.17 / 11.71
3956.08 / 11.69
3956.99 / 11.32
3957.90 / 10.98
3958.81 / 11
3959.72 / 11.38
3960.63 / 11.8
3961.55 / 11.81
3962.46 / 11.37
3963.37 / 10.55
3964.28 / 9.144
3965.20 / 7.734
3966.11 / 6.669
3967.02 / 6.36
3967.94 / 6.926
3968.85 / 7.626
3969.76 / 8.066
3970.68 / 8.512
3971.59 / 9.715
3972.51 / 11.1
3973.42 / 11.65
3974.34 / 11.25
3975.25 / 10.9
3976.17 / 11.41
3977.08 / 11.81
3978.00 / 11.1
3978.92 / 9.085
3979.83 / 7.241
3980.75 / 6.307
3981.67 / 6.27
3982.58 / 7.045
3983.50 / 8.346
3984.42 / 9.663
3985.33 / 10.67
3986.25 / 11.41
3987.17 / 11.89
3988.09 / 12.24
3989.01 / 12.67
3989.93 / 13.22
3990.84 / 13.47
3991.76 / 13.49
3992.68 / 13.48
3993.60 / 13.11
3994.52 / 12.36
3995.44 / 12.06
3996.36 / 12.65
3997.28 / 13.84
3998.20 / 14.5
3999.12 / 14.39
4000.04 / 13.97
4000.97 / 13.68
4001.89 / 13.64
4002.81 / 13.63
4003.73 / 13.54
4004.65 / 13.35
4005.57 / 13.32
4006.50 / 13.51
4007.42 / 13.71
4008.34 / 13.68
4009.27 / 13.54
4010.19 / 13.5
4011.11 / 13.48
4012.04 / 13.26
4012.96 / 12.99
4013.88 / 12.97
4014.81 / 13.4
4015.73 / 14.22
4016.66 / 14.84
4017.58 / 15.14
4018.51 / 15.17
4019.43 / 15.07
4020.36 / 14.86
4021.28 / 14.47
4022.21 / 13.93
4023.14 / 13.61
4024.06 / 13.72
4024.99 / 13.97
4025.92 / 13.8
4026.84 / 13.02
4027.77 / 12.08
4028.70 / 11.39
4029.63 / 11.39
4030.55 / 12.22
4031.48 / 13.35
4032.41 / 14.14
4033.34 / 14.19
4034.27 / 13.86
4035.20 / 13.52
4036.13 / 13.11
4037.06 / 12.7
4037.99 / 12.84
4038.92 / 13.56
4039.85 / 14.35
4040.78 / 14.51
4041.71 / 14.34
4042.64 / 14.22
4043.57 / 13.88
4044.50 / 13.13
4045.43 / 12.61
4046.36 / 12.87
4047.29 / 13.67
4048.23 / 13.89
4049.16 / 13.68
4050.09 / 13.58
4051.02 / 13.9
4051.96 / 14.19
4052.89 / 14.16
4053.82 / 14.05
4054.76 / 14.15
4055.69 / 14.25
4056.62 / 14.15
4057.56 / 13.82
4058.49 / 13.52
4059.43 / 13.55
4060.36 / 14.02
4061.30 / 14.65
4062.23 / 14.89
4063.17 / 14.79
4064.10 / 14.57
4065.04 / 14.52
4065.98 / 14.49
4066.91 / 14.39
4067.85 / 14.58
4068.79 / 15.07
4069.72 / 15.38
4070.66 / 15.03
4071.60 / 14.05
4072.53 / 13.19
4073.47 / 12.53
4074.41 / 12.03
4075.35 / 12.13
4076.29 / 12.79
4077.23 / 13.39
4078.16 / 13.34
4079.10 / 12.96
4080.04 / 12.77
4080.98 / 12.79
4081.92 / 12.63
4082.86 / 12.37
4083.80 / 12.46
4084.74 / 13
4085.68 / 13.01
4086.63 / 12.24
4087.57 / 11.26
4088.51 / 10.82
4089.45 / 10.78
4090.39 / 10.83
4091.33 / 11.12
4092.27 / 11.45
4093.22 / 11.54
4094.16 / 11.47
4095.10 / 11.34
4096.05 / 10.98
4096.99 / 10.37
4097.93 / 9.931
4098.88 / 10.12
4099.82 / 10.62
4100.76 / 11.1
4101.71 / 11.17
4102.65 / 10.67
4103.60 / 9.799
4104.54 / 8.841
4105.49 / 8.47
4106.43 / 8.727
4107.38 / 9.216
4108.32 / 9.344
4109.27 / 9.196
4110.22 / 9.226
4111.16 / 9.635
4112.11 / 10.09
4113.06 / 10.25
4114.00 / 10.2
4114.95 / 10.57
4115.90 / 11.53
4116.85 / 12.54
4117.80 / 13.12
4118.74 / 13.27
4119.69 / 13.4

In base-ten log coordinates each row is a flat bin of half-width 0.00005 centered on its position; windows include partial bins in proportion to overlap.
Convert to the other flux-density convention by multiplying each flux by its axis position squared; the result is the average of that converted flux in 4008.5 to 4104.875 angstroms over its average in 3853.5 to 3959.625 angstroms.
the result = 1.26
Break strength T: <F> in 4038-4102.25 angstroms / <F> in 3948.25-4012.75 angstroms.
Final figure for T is 1.2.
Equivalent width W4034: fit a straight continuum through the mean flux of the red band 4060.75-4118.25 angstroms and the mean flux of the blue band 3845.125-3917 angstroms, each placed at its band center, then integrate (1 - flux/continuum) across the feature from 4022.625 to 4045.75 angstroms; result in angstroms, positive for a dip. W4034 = -3.17 angstroms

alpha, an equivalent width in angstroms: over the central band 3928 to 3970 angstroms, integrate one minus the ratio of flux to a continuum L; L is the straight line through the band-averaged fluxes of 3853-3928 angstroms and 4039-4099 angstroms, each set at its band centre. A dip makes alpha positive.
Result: 6.0 angstroms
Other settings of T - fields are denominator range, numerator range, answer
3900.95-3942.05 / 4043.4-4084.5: 1.24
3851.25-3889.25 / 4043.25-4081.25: 1.19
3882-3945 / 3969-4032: 1.14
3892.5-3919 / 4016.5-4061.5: 1.23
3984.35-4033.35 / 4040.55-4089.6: 1.02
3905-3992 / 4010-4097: 1.25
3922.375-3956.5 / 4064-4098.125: 1.17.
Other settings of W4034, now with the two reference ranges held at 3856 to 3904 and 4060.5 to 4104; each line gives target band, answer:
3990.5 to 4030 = -5.0 angstroms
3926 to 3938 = 2.4 angstroms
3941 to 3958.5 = 0.2 angstroms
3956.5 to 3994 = 5.0 angstroms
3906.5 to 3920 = 0.1 angstroms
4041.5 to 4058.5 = -2.0 angstroms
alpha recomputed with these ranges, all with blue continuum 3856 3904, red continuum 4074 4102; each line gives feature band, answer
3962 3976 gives 2.72 angstroms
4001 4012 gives -1.89 angstroms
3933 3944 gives 0.67 angstroms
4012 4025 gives -2.88 angstroms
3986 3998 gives -1.37 angstroms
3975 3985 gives 2.16 angstroms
